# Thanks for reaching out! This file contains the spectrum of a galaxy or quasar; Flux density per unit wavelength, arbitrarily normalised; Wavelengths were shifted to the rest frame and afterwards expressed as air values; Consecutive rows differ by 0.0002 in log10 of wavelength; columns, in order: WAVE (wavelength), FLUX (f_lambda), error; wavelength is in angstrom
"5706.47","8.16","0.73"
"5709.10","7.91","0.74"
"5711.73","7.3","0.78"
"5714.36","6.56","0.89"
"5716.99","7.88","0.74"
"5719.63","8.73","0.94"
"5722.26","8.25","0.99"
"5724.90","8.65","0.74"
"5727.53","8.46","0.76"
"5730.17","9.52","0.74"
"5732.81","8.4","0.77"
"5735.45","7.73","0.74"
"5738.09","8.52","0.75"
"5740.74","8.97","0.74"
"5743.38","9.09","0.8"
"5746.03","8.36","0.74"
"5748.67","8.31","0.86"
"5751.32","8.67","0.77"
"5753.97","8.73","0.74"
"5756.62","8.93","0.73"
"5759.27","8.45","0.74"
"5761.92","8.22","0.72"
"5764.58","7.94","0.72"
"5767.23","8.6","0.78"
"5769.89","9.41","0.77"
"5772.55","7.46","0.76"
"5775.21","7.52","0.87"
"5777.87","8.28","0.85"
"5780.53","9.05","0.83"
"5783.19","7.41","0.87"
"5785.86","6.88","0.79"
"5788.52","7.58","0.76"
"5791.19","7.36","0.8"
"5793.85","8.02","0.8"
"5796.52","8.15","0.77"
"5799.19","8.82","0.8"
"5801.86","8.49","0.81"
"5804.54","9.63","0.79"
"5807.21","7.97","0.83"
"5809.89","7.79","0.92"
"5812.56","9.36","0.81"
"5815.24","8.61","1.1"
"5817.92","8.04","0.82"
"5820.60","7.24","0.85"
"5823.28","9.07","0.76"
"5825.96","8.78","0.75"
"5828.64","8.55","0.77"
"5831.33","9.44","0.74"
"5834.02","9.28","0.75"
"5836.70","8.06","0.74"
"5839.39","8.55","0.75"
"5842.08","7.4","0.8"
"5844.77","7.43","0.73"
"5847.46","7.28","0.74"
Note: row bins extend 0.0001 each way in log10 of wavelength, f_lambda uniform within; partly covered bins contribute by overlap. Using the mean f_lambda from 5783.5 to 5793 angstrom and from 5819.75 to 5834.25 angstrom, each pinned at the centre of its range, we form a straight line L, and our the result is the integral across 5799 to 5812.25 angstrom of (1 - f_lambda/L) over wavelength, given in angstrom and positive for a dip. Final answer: -1.0 angstrom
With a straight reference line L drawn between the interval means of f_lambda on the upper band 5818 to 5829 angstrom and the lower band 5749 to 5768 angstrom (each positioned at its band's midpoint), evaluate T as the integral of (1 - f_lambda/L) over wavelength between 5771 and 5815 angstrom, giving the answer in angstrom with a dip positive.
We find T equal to 1.5 angstrom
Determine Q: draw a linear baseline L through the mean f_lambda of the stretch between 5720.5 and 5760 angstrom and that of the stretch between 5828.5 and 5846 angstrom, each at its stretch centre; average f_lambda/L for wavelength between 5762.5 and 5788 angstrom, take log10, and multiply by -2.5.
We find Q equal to 0.06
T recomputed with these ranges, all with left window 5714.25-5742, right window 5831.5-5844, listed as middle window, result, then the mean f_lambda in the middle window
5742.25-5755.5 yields -0.36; 8.63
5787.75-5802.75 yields 0.57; 8.08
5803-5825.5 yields -0.22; 8.47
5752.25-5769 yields -0.21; 8.51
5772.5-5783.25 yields 0.43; 8.07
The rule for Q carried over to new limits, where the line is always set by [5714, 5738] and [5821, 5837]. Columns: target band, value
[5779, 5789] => 0.11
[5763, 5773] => 0.01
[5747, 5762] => -0.01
